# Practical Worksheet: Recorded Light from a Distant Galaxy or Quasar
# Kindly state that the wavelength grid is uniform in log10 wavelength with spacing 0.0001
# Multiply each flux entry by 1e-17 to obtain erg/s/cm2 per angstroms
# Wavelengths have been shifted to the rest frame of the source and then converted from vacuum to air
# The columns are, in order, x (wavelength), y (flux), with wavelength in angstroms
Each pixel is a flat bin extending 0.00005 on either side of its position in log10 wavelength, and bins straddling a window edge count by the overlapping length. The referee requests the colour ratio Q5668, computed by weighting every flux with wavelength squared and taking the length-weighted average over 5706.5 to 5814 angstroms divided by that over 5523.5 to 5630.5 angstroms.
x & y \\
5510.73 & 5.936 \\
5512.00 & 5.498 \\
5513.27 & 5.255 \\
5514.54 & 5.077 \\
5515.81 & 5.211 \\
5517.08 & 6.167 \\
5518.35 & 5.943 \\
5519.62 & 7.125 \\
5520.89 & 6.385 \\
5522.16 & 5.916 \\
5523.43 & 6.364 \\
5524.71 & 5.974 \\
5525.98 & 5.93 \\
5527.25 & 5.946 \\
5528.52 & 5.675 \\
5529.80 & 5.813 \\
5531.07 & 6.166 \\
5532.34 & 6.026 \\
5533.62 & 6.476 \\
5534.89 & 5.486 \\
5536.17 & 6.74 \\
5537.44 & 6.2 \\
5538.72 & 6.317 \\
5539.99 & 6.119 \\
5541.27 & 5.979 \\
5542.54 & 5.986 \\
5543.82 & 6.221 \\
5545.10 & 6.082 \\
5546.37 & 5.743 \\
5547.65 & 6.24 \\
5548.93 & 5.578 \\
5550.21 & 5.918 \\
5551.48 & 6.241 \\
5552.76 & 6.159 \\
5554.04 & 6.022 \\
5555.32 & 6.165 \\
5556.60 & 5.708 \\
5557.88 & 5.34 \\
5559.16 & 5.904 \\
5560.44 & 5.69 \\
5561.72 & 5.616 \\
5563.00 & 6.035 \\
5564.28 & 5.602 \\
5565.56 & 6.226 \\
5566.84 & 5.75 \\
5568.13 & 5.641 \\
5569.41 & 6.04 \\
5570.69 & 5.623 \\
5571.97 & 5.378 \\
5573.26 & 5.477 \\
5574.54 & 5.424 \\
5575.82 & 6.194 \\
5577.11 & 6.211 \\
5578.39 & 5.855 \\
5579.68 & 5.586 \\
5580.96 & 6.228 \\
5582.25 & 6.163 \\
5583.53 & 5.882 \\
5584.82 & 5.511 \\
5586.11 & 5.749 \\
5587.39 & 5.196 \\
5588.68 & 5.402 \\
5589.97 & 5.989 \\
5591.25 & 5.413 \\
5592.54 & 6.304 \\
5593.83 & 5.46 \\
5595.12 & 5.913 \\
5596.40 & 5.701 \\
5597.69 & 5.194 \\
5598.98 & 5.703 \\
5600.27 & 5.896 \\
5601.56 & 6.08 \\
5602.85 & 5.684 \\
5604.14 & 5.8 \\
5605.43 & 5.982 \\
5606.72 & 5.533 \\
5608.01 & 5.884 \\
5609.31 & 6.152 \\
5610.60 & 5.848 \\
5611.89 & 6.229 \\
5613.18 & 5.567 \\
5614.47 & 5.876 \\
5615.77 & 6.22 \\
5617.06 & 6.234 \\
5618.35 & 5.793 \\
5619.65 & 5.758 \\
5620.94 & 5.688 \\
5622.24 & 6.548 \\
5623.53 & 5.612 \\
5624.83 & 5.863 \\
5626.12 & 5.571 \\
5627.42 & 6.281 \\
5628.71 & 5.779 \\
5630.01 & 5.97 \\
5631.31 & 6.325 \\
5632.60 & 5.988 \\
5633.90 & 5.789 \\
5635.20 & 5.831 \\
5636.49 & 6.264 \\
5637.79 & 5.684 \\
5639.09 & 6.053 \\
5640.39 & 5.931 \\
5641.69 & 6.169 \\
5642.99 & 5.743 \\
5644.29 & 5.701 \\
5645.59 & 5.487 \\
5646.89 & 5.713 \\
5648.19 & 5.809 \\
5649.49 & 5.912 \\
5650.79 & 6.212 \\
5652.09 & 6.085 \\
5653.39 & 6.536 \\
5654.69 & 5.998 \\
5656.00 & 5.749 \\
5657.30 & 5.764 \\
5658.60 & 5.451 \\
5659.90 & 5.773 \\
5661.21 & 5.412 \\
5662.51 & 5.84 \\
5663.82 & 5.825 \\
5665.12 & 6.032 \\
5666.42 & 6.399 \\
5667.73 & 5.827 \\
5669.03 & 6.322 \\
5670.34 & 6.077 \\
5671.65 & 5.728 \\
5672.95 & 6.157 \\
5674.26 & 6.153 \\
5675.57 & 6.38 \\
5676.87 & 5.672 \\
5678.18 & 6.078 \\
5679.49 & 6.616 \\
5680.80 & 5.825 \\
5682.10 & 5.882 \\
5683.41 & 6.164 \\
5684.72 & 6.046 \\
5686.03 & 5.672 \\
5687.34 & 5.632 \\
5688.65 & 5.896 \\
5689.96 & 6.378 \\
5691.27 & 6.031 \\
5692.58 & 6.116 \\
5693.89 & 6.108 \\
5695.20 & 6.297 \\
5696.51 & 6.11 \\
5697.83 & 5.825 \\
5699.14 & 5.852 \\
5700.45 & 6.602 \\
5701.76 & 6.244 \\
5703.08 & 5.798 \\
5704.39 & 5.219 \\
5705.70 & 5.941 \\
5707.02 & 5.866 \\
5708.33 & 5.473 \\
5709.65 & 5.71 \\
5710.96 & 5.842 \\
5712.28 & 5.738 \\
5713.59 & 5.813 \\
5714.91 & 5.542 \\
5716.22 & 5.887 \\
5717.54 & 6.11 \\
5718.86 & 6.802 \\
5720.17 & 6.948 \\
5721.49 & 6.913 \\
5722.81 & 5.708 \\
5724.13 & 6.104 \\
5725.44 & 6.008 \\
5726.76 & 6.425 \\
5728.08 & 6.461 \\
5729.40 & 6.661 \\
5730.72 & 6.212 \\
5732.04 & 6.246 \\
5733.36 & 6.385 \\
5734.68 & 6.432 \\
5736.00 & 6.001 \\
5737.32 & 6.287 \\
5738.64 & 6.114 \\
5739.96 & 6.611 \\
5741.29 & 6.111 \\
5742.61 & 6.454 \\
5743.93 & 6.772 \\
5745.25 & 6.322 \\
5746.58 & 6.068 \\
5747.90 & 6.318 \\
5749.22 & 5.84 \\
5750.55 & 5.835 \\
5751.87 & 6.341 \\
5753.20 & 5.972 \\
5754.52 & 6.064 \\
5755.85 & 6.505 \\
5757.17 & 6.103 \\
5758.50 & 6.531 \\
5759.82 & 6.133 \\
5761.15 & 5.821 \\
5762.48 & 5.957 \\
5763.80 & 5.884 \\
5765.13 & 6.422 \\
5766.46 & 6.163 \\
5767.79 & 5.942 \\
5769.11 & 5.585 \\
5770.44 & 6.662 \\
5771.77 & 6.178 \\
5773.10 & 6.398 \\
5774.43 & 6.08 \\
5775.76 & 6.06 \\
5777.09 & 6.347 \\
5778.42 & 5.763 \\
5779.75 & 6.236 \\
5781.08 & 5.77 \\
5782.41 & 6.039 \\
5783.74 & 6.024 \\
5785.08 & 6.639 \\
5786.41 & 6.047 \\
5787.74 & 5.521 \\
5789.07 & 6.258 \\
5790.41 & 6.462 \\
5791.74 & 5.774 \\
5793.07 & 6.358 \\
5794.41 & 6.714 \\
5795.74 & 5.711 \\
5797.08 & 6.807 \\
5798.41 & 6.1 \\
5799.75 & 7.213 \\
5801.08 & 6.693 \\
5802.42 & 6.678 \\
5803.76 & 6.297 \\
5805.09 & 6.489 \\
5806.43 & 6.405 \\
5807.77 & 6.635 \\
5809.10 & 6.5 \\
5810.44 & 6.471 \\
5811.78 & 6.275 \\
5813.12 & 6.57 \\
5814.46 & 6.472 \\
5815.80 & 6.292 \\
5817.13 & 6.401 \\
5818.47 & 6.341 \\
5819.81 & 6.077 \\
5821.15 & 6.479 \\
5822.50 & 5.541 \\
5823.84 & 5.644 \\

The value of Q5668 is 1.13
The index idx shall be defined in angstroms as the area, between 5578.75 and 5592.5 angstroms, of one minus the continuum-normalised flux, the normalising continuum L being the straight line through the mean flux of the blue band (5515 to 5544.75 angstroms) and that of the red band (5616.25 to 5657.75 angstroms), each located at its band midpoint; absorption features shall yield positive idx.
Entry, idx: 0.6 angstroms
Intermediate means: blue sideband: 6.09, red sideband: 5.93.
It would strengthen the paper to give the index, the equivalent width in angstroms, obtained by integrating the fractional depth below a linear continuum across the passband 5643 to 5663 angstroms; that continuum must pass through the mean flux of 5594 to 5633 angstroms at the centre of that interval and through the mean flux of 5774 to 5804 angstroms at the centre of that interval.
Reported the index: 0.5 angstroms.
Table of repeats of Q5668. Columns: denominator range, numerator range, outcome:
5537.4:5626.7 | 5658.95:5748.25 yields 1.09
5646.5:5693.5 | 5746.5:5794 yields 1.06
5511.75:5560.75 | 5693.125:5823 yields 1.12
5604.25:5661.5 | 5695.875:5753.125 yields 1.07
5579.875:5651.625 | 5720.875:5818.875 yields 1.13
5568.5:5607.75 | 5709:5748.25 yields 1.14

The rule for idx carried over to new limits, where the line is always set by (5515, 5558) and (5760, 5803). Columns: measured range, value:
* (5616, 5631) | 0.4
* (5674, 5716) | 1.3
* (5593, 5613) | 0.9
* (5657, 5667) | 0.5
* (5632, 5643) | 0.3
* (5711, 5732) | -0.2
